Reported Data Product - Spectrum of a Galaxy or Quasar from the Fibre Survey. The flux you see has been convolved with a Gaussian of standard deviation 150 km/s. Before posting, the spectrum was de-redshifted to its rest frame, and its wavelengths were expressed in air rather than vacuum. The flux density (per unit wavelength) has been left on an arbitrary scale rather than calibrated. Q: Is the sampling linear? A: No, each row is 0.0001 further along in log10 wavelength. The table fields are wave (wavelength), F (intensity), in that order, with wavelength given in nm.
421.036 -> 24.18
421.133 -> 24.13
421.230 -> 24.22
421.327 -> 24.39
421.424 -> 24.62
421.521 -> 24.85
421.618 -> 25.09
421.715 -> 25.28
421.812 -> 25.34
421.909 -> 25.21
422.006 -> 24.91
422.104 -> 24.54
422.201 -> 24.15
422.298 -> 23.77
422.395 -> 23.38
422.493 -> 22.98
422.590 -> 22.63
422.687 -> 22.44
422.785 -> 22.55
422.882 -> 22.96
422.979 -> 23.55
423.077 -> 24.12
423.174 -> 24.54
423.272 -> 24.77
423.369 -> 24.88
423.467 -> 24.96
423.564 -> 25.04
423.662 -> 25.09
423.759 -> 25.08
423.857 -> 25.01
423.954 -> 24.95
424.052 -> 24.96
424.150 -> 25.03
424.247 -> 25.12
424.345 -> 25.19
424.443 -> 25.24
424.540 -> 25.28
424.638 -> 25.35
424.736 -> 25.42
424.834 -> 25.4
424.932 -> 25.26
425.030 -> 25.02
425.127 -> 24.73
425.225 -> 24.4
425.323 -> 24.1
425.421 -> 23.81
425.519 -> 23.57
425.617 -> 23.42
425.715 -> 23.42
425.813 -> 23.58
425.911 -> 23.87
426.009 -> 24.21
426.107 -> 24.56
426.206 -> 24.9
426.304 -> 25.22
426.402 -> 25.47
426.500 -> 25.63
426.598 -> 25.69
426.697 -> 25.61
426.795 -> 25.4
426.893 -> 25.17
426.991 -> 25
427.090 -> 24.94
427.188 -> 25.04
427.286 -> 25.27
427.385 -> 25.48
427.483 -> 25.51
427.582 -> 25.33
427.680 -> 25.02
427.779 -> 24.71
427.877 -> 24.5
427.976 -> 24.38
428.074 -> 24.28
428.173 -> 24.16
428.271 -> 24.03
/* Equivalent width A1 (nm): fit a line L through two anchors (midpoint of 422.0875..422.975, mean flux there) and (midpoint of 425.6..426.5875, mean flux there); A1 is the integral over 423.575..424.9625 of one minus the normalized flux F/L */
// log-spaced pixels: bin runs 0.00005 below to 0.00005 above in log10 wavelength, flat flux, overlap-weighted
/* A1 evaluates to -0.08 nm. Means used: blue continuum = 23.3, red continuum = 24.5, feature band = 25.2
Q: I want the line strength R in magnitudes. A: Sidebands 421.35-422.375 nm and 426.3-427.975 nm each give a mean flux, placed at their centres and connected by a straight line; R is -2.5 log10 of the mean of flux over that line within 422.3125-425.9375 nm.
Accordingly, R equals 0.03 mag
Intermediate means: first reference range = 24.7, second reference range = 25.2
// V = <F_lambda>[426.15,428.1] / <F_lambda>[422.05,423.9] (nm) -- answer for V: 1.05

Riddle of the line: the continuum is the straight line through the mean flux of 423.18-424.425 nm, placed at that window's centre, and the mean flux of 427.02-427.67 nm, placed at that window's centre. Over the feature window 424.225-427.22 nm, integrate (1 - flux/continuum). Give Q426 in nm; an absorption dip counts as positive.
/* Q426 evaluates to 0.04 nm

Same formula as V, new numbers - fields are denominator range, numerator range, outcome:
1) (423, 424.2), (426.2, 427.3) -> 1.02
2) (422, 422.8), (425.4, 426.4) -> 1.03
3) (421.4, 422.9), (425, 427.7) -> 1.03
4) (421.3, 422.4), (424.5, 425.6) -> 1.00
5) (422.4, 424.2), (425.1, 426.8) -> 1.01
